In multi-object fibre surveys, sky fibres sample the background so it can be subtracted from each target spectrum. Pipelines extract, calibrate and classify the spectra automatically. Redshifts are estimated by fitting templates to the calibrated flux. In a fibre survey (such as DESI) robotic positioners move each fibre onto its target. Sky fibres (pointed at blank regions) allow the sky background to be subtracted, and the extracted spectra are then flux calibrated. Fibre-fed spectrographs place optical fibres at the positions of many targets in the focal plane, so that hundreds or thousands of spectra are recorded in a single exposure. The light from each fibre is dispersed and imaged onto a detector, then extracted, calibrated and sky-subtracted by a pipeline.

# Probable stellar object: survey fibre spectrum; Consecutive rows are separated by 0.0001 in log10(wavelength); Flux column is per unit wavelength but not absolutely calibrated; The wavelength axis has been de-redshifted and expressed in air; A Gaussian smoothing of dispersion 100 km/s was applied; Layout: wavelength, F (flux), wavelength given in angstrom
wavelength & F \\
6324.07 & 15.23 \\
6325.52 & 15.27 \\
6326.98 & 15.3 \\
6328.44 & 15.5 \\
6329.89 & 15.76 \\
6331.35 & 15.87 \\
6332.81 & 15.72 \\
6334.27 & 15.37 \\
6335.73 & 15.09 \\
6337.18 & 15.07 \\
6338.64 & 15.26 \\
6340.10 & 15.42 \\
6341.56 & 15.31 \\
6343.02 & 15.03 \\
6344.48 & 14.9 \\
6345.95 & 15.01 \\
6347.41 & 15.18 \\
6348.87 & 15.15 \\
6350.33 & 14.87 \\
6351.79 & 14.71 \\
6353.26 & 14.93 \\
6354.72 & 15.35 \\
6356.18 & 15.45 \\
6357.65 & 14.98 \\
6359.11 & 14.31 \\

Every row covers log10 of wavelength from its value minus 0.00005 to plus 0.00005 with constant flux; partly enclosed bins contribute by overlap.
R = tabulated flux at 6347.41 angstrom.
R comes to 15.18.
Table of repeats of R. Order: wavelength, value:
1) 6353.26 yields 14.93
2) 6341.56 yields 15.31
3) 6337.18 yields 15.07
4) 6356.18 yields 15.45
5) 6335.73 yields 15.09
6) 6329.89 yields 15.76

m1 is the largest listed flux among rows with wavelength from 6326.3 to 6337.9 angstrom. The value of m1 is 15.87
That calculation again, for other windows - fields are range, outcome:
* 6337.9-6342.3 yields 15.42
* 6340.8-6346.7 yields 15.31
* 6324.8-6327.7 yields 15.3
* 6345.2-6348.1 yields 15.18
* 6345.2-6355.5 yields 15.35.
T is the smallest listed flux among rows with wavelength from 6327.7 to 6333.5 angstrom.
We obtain 15.5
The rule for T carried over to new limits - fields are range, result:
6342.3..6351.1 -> 14.87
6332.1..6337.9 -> 15.07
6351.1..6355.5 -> 14.71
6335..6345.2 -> 14.9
